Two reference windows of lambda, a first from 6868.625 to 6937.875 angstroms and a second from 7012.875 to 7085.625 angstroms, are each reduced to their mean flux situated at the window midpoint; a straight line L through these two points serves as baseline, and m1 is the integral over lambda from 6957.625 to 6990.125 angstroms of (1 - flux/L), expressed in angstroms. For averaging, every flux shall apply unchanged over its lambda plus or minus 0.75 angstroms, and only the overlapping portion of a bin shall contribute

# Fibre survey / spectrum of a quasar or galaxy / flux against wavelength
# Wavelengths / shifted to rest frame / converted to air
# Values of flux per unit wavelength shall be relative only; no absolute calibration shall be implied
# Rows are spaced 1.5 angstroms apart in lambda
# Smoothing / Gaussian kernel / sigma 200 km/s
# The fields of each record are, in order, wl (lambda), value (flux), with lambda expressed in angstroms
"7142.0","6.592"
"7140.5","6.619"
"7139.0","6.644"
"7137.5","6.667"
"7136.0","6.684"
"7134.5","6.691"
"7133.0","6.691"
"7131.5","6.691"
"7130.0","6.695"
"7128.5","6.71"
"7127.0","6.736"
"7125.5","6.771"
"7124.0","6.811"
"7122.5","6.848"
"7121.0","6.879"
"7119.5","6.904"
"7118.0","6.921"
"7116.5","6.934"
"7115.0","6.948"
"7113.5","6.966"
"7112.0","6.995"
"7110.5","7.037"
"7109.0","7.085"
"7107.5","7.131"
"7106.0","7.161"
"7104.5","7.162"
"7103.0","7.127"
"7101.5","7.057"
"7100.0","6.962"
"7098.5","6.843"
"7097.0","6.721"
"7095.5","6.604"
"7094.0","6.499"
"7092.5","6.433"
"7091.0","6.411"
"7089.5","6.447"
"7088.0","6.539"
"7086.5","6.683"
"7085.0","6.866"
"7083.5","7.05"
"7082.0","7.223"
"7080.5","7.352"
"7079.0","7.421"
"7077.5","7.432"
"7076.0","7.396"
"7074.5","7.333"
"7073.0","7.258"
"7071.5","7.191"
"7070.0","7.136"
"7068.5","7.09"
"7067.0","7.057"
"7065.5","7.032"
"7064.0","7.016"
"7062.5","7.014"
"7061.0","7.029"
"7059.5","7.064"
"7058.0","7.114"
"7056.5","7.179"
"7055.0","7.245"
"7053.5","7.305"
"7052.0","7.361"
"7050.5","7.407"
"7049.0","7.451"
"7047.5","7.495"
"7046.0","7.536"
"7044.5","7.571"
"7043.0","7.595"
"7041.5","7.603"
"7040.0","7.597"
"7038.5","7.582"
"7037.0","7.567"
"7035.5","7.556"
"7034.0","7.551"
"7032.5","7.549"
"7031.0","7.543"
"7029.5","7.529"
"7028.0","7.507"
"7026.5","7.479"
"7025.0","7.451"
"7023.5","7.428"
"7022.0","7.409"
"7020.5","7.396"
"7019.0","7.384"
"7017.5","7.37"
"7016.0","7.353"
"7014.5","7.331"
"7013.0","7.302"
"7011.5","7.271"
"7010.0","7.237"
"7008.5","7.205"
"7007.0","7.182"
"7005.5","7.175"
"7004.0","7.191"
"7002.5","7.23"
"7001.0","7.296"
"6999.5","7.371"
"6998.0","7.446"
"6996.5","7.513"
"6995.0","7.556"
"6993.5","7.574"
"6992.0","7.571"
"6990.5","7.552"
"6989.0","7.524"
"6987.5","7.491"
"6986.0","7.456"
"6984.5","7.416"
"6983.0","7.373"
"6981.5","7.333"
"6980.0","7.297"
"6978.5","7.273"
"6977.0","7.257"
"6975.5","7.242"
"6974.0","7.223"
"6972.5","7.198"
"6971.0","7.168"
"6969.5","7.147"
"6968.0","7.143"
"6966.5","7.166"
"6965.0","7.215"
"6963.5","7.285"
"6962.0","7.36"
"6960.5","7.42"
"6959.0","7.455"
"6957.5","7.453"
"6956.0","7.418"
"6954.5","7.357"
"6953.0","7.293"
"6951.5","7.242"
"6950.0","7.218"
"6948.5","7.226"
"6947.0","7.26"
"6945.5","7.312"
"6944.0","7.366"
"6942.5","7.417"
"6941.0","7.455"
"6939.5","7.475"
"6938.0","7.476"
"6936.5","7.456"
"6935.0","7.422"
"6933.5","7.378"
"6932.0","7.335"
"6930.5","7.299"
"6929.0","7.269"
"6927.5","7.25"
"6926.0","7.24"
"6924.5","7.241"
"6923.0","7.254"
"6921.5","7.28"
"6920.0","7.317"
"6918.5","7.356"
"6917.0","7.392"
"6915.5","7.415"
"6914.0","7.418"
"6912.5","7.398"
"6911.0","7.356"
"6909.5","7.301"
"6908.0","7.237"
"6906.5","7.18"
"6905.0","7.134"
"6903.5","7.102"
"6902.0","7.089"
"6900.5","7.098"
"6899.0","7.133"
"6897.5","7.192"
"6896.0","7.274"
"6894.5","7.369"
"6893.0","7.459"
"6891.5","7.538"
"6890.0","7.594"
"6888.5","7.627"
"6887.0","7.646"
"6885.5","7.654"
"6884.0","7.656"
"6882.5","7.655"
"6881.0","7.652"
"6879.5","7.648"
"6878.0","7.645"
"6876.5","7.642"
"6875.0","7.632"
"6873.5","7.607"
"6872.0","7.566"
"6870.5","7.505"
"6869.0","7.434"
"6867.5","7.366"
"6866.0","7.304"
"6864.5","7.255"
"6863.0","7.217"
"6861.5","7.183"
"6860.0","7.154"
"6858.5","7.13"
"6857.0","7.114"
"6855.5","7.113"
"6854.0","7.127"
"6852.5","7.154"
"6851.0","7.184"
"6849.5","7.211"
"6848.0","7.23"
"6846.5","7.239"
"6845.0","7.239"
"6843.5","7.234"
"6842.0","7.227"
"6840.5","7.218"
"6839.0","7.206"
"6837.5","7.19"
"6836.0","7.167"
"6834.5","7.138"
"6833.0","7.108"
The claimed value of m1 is 0.3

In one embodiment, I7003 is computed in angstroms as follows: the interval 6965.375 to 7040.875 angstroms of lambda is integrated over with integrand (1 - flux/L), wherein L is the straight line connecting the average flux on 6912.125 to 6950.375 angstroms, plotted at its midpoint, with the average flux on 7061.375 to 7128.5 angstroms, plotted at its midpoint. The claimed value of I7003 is -2.1 angstroms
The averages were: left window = 7.34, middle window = 7.38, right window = 6.96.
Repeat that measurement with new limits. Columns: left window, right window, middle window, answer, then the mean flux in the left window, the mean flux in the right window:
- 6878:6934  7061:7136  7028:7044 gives -1.10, 7.37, 6.94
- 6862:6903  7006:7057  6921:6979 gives 1.07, 7.46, 7.43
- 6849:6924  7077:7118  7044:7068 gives -0.77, 7.36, 6.93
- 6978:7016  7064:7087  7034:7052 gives -0.71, 7.37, 7.17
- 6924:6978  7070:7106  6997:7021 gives -0.45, 7.31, 6.96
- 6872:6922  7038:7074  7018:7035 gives -0.38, 7.42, 7.29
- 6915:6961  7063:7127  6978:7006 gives -0.74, 7.35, 6.97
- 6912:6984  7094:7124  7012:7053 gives -2.03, 7.32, 6.95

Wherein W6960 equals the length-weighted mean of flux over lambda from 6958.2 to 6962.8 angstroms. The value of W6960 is 7.41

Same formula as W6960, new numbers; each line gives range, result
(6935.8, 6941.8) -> 7.47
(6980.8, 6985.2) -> 7.37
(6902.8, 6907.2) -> 7.14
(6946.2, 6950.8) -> 7.24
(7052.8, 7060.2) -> 7.18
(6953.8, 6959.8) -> 7.42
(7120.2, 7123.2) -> 6.86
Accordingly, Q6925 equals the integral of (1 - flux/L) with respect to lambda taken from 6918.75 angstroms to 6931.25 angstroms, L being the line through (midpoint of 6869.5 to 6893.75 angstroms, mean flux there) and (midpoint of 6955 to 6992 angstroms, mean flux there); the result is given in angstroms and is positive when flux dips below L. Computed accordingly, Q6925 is 0.3 angstroms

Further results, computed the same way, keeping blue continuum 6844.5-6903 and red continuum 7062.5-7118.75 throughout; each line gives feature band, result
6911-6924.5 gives -0.10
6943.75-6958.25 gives -0.16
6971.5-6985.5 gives -0.20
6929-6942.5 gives -0.26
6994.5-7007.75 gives -0.33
